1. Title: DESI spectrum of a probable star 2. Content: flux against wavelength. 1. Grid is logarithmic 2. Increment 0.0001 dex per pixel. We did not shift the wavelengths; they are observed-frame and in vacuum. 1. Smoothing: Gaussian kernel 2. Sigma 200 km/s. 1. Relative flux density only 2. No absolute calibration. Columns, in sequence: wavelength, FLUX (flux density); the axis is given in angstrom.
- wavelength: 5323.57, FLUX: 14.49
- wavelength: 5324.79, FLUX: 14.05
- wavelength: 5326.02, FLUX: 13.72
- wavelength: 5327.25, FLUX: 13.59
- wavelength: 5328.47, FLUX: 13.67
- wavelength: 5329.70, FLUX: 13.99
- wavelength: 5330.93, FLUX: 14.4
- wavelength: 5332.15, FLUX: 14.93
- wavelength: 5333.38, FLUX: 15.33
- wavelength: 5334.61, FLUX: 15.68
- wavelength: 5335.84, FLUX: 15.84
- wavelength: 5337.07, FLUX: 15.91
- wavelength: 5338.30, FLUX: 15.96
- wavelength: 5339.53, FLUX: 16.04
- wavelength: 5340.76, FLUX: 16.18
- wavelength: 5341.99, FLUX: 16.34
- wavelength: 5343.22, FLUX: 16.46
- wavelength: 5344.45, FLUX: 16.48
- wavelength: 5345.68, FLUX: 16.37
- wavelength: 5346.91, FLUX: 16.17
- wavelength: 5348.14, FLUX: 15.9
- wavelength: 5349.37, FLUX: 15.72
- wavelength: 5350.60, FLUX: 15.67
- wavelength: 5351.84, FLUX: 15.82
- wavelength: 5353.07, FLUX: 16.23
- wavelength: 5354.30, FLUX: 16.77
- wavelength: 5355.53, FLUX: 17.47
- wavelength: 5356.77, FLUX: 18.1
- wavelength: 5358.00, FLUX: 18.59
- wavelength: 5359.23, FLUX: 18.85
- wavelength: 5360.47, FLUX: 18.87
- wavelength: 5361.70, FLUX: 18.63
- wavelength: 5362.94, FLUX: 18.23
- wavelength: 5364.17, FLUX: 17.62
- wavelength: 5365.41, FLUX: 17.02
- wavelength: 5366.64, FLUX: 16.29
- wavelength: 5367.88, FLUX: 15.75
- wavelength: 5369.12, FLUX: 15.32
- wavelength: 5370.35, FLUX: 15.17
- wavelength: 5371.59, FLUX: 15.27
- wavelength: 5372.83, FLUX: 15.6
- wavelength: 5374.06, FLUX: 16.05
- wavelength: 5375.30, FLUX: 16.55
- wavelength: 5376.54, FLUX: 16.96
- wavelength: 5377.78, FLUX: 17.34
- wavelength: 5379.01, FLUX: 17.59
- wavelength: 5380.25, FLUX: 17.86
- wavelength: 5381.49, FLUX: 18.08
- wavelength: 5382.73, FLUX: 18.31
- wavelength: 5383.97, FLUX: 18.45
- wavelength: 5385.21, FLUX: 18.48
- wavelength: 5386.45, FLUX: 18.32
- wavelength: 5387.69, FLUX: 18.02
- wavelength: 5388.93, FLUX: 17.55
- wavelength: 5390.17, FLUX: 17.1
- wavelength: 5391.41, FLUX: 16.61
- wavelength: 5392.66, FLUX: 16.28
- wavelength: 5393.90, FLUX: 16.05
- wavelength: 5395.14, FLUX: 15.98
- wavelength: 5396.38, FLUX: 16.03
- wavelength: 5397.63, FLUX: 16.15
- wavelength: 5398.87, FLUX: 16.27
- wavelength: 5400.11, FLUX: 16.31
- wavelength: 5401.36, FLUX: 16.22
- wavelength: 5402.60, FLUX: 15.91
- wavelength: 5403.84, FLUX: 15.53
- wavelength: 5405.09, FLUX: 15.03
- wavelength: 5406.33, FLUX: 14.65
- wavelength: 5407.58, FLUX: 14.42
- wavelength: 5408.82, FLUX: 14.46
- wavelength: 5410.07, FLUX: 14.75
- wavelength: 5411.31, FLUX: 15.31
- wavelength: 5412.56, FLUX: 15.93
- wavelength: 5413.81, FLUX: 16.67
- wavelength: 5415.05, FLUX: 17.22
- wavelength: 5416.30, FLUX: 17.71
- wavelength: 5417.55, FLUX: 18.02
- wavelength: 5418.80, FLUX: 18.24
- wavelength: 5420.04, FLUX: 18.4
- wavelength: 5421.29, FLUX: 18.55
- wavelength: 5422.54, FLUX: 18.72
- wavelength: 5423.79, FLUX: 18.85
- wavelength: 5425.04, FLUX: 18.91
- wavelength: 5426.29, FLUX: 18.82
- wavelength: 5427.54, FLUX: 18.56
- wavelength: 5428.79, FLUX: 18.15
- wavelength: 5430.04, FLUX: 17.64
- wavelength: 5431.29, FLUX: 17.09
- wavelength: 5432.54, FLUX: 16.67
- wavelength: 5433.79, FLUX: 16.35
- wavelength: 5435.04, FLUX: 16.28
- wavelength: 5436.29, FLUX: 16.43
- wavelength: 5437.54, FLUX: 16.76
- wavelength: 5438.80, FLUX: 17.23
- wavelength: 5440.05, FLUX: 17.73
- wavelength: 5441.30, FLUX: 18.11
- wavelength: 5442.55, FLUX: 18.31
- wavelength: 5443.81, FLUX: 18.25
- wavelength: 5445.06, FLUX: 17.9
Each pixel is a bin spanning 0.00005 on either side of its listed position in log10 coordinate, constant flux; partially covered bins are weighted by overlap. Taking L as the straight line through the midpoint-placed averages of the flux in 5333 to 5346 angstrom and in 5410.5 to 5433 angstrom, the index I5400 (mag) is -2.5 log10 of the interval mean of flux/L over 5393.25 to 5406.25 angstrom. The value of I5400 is 0.09 mag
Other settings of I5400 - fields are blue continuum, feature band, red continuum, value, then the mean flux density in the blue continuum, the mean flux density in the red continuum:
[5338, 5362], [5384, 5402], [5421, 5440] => 0.025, 16.8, 17.6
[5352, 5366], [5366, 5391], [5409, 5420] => 0.026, 17.8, 16.7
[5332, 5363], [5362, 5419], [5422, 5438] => 0.037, 16.6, 17.6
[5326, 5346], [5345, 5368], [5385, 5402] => -0.080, 15.4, 16.8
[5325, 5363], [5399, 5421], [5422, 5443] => 0.070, 16.1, 17.7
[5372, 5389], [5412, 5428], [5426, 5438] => -0.046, 17.5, 17.2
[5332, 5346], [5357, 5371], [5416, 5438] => -0.054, 16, 17.8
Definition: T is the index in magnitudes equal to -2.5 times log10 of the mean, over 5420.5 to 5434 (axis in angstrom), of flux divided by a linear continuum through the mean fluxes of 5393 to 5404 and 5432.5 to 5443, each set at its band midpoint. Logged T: -0.08 mag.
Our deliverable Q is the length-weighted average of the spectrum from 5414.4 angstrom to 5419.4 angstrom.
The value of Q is 17.8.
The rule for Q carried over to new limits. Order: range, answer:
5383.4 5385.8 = 18.5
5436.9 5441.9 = 17.4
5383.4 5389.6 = 18.2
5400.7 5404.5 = 15.9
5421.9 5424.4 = 18.8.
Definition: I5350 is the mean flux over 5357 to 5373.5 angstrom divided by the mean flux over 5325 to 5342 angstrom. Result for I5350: 1.13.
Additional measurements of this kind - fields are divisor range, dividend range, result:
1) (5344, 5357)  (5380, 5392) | 1.09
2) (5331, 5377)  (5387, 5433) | 1.02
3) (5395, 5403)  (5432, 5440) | 1.03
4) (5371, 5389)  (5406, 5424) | 0.97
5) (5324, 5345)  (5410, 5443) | 1.15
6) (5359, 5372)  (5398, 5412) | 0.91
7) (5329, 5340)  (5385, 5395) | 1.12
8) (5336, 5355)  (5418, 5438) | 1.10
